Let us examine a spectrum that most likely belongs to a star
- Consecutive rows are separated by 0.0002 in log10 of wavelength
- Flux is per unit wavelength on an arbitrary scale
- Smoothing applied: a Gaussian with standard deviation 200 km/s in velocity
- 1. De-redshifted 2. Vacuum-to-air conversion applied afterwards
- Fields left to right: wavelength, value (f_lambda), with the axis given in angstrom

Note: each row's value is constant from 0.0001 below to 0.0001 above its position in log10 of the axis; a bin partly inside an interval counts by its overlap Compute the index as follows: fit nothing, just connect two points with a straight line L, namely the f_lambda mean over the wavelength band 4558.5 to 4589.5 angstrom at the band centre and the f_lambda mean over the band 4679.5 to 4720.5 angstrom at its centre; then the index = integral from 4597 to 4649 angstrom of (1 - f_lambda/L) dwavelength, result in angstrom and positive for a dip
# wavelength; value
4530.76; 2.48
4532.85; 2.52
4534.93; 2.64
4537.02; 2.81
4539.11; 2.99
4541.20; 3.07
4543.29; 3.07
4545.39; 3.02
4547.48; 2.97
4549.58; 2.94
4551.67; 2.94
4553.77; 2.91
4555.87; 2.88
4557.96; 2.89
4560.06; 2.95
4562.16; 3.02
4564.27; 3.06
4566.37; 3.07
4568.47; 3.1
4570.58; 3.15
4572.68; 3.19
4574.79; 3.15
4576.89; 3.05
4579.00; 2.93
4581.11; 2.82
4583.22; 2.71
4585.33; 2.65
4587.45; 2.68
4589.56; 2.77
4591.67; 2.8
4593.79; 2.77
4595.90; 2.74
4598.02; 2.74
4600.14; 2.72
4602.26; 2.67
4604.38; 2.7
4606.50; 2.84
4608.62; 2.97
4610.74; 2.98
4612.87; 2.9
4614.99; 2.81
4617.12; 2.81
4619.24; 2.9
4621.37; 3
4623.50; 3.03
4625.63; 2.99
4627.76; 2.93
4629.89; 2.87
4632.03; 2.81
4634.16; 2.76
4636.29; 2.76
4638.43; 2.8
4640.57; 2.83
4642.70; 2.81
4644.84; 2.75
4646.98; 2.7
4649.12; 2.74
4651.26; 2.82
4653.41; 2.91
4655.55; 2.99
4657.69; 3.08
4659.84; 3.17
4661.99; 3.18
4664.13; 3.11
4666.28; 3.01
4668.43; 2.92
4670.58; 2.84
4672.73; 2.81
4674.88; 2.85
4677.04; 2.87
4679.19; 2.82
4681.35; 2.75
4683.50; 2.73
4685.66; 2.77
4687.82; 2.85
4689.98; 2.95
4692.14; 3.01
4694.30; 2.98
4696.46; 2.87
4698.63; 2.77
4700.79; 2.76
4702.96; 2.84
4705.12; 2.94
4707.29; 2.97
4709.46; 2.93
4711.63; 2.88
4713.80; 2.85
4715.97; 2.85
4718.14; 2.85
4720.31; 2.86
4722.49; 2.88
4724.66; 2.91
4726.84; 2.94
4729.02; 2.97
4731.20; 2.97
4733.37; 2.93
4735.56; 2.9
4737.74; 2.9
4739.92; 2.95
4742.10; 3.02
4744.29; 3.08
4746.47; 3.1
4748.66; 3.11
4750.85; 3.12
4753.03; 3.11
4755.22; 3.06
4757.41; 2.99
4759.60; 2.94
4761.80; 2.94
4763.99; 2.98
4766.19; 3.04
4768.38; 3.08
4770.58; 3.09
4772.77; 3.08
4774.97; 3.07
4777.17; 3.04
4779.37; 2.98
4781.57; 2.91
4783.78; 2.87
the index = 1.5 angstrom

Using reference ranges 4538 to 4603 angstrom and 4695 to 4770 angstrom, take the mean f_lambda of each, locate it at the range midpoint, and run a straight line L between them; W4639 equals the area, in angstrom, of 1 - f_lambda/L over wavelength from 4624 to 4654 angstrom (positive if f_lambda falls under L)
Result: 1.1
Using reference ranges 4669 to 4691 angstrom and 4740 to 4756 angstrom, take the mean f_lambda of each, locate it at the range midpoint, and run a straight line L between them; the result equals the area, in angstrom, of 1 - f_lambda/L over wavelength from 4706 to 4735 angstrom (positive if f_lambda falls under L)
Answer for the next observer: 0.67 angstrom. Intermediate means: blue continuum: 2.83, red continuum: 3.08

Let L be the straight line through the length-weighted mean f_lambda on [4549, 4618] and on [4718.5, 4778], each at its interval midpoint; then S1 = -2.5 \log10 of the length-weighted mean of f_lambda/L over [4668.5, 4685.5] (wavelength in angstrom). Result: 0.05 mag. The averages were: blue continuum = 2.89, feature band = 2.81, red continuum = 3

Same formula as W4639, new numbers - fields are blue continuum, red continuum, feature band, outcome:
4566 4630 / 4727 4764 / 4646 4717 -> 1.4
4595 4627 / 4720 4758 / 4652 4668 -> -0.8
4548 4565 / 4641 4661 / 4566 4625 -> 0.9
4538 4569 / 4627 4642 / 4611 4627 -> -0.4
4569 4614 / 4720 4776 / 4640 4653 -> 0.6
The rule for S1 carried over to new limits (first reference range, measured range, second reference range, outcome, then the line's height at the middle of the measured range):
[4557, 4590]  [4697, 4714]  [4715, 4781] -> 0.04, 2.98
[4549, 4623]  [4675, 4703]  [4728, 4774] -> 0.05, 2.97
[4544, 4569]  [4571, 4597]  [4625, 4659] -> 0.03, 2.94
